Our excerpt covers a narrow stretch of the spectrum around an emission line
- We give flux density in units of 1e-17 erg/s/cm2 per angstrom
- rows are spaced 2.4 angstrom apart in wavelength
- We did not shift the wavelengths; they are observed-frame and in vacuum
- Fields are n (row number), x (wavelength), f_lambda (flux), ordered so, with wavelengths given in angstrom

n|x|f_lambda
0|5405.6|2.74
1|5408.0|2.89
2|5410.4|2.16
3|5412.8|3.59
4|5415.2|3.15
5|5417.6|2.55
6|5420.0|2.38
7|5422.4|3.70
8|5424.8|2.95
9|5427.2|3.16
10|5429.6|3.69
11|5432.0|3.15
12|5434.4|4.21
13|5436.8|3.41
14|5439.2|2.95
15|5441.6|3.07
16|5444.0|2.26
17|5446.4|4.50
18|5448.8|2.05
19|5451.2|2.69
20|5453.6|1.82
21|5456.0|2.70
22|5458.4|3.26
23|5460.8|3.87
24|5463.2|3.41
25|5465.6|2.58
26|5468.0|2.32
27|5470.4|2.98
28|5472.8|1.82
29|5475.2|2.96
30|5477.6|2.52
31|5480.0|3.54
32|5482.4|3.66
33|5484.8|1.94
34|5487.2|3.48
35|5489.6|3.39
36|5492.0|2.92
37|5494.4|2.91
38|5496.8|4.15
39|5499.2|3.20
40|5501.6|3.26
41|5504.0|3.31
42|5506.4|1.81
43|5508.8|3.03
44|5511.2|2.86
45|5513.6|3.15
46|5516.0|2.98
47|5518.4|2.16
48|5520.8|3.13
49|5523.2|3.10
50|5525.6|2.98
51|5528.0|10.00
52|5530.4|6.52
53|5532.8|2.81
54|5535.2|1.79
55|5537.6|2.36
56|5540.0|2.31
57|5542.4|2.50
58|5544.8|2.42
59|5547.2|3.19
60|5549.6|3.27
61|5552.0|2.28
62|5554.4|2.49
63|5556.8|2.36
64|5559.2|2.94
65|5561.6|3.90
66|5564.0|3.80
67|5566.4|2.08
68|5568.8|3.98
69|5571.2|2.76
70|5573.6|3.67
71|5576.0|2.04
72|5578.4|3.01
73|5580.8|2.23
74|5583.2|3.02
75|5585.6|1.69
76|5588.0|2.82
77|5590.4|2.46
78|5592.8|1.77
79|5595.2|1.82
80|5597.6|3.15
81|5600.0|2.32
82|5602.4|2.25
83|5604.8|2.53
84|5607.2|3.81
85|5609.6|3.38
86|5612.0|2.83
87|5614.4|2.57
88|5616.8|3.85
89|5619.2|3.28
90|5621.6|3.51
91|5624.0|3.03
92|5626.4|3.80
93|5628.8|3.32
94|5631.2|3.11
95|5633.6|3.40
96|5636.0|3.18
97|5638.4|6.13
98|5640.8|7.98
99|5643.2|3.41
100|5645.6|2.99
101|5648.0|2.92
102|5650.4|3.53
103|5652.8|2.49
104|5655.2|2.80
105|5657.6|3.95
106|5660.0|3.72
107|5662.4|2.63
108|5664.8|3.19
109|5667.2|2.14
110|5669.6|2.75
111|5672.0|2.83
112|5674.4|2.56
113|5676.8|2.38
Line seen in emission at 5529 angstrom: Hbeta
